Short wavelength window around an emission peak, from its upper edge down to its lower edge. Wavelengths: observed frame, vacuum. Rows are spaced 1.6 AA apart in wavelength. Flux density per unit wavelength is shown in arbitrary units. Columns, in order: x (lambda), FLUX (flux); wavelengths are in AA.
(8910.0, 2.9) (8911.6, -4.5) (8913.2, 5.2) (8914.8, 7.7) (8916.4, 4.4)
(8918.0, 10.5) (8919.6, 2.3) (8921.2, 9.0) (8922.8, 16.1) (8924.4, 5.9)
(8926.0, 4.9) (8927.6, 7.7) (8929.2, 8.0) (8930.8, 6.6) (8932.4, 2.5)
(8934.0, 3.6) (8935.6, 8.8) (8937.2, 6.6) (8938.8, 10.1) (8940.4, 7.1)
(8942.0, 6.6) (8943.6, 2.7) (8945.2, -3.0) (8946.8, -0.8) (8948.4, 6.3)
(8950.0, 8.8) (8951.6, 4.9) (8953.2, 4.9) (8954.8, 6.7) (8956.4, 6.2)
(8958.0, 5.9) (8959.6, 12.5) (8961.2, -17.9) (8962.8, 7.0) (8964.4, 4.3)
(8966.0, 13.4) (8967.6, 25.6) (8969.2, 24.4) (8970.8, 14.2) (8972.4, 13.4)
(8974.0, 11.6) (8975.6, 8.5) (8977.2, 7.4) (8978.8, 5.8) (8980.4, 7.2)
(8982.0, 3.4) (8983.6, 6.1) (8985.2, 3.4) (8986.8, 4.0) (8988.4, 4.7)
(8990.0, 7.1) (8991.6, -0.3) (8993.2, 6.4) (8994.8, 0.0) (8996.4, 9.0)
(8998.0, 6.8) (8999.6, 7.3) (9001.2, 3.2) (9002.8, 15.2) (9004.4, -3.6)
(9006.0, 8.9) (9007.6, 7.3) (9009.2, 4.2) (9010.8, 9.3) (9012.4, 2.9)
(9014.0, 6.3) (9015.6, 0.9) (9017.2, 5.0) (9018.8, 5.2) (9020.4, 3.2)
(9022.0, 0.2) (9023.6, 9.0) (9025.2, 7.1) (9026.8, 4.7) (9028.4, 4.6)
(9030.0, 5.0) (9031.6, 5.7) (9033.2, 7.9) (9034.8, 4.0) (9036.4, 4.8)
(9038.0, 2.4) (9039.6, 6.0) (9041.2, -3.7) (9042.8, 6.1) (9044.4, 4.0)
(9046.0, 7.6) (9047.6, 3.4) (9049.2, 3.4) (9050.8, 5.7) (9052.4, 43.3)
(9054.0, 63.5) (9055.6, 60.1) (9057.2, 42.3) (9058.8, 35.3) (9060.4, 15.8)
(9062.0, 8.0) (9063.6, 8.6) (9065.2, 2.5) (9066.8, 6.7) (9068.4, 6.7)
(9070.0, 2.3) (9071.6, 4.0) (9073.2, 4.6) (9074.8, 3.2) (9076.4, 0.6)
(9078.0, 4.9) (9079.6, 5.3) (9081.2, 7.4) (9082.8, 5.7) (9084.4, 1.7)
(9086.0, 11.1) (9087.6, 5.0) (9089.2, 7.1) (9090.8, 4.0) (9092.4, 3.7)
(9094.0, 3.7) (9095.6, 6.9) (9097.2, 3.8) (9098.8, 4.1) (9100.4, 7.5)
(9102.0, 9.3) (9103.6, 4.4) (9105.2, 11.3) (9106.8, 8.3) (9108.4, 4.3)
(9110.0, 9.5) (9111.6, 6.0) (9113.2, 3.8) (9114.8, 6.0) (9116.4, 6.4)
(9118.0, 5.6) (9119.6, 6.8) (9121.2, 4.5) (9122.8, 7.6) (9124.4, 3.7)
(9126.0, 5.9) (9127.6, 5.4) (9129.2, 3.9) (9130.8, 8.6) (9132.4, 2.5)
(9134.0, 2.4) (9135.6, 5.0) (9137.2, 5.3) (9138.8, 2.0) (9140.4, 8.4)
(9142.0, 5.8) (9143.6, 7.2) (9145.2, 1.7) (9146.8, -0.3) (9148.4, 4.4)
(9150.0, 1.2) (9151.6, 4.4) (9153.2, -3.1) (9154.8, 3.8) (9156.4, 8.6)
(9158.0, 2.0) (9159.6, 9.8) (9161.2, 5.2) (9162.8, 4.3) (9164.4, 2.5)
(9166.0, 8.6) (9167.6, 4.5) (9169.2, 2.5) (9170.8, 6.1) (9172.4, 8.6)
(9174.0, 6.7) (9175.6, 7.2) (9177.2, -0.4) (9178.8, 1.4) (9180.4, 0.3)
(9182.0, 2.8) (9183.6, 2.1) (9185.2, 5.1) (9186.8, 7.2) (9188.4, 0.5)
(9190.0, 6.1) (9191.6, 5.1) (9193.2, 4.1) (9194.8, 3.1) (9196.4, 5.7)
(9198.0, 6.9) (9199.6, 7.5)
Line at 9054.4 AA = [O III]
